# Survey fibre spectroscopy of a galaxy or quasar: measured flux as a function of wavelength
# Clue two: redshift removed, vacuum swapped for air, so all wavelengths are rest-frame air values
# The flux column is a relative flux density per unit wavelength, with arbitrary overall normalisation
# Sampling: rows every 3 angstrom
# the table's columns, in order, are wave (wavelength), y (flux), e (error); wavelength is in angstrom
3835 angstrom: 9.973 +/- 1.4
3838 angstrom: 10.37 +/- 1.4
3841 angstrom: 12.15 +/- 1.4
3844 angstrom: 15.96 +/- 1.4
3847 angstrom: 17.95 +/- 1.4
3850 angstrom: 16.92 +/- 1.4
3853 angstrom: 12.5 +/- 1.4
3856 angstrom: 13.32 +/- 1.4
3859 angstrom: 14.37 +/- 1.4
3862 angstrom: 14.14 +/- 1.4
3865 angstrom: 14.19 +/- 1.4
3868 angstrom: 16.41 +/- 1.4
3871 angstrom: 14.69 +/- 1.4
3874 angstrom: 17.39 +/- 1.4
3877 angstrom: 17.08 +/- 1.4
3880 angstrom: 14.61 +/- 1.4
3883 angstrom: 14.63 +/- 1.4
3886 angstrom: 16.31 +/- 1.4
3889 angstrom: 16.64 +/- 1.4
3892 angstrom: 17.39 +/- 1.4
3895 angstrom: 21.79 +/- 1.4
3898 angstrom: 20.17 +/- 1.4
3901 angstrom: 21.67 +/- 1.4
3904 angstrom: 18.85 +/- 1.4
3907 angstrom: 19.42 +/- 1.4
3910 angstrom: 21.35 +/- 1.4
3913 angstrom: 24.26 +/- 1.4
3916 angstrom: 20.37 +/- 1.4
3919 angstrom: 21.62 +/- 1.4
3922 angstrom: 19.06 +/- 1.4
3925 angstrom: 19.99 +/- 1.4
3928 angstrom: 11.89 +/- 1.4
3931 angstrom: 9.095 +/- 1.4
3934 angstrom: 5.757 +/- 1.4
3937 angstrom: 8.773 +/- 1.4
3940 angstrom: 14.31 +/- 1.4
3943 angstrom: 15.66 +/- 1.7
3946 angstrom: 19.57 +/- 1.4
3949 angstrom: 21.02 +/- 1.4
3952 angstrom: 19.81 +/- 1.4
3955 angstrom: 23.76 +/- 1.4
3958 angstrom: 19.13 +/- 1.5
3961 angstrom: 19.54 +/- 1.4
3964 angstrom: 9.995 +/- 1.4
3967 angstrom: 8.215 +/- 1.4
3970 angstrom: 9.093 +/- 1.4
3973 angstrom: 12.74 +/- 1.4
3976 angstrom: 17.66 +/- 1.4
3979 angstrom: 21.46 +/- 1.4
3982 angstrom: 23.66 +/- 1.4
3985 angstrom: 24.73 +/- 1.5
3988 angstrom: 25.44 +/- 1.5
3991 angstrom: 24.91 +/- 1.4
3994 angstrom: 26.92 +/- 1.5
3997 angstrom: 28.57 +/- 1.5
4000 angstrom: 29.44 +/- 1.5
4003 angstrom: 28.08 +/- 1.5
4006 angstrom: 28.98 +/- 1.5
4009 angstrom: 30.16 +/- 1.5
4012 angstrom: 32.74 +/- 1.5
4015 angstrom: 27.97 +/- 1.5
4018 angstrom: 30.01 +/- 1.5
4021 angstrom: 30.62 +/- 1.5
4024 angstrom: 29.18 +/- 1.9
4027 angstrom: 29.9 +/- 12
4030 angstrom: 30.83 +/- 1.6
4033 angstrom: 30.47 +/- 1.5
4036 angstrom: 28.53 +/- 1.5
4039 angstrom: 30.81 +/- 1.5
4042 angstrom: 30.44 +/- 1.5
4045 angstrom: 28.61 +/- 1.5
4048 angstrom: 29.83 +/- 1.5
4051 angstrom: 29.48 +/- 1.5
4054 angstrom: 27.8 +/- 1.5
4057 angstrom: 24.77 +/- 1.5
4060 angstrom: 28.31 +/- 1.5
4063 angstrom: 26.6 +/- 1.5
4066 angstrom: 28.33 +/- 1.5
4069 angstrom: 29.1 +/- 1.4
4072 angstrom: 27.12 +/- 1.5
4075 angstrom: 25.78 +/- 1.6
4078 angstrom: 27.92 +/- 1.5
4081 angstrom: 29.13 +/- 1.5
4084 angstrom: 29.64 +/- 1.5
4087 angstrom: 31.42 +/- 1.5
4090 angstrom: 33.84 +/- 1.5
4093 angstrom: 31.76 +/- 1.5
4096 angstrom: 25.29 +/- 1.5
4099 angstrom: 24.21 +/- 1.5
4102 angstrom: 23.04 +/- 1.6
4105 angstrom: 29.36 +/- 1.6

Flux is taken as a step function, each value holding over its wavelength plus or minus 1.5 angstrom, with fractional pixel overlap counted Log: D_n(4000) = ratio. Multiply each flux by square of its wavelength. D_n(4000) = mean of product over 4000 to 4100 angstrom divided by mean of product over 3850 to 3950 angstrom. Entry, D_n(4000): 1.89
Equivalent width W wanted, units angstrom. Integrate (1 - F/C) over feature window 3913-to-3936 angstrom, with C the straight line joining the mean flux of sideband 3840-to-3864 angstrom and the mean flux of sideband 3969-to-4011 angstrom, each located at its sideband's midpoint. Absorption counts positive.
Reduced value 4.2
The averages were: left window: 14.7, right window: 24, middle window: 15.8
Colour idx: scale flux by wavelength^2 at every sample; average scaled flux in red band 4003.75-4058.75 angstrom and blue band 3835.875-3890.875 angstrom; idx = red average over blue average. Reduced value 2.15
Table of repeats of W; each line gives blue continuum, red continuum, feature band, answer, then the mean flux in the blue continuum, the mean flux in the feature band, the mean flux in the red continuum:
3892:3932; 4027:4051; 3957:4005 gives 8.74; 19.3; 20.7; 29.9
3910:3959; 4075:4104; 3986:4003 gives -4.36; 17.2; 27.1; 28.3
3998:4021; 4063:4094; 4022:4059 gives 0.31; 29.7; 29.2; 29.2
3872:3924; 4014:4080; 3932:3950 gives 6.62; 18.9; 13.9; 28.8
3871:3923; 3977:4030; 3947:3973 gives 8.44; 18.9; 16.2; 27.8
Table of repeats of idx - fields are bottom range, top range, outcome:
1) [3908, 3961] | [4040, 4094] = 1.77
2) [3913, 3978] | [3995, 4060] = 1.93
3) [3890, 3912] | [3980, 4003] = 1.37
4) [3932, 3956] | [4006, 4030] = 1.98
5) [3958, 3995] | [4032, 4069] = 1.60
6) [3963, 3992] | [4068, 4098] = 1.72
